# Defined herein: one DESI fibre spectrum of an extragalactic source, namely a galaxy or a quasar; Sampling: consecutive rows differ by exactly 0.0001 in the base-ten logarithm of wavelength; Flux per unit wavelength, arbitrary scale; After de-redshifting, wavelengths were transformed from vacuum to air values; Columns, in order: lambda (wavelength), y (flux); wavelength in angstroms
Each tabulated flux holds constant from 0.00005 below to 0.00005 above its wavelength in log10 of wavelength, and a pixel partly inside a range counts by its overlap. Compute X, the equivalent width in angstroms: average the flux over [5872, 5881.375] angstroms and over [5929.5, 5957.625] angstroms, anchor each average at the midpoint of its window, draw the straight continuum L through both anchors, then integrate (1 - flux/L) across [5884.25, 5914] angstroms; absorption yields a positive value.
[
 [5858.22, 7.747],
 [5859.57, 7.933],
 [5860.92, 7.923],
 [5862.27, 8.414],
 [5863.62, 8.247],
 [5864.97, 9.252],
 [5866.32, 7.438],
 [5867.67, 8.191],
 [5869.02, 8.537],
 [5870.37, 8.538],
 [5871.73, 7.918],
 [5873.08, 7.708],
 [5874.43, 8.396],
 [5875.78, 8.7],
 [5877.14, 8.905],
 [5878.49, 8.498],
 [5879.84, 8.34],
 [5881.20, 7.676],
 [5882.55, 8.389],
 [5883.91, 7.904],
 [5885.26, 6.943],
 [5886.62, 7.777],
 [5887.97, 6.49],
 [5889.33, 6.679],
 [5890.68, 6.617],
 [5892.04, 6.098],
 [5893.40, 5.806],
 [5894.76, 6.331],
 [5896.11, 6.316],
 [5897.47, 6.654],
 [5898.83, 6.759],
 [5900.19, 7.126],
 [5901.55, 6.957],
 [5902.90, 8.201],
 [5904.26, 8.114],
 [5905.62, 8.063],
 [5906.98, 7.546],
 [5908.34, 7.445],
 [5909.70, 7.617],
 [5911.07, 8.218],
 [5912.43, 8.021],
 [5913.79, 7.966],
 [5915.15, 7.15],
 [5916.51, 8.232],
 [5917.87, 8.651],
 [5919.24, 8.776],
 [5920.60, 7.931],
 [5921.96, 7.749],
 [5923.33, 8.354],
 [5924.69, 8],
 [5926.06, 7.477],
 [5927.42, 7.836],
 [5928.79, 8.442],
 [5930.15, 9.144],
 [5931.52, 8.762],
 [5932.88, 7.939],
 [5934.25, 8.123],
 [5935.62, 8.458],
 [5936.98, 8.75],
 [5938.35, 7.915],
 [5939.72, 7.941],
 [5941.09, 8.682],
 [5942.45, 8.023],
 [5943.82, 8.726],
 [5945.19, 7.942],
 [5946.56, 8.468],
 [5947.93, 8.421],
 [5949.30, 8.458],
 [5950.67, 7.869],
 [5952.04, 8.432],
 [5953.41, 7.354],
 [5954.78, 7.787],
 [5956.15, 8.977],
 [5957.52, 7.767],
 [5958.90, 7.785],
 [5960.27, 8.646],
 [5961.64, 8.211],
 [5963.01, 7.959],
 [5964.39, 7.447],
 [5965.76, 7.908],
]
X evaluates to 4.1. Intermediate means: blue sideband 8.34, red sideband 8.29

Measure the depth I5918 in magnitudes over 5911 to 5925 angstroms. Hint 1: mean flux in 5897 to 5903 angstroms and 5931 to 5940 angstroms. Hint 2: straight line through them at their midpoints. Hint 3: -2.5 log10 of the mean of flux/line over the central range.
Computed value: -0.06 mag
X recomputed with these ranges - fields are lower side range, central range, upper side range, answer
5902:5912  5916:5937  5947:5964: -0.8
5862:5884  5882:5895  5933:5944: 2.2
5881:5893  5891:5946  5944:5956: -1.1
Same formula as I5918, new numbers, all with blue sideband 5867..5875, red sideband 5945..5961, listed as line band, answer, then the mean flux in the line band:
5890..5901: 0.26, 6.47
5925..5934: -0.01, 8.25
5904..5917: 0.05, 7.82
